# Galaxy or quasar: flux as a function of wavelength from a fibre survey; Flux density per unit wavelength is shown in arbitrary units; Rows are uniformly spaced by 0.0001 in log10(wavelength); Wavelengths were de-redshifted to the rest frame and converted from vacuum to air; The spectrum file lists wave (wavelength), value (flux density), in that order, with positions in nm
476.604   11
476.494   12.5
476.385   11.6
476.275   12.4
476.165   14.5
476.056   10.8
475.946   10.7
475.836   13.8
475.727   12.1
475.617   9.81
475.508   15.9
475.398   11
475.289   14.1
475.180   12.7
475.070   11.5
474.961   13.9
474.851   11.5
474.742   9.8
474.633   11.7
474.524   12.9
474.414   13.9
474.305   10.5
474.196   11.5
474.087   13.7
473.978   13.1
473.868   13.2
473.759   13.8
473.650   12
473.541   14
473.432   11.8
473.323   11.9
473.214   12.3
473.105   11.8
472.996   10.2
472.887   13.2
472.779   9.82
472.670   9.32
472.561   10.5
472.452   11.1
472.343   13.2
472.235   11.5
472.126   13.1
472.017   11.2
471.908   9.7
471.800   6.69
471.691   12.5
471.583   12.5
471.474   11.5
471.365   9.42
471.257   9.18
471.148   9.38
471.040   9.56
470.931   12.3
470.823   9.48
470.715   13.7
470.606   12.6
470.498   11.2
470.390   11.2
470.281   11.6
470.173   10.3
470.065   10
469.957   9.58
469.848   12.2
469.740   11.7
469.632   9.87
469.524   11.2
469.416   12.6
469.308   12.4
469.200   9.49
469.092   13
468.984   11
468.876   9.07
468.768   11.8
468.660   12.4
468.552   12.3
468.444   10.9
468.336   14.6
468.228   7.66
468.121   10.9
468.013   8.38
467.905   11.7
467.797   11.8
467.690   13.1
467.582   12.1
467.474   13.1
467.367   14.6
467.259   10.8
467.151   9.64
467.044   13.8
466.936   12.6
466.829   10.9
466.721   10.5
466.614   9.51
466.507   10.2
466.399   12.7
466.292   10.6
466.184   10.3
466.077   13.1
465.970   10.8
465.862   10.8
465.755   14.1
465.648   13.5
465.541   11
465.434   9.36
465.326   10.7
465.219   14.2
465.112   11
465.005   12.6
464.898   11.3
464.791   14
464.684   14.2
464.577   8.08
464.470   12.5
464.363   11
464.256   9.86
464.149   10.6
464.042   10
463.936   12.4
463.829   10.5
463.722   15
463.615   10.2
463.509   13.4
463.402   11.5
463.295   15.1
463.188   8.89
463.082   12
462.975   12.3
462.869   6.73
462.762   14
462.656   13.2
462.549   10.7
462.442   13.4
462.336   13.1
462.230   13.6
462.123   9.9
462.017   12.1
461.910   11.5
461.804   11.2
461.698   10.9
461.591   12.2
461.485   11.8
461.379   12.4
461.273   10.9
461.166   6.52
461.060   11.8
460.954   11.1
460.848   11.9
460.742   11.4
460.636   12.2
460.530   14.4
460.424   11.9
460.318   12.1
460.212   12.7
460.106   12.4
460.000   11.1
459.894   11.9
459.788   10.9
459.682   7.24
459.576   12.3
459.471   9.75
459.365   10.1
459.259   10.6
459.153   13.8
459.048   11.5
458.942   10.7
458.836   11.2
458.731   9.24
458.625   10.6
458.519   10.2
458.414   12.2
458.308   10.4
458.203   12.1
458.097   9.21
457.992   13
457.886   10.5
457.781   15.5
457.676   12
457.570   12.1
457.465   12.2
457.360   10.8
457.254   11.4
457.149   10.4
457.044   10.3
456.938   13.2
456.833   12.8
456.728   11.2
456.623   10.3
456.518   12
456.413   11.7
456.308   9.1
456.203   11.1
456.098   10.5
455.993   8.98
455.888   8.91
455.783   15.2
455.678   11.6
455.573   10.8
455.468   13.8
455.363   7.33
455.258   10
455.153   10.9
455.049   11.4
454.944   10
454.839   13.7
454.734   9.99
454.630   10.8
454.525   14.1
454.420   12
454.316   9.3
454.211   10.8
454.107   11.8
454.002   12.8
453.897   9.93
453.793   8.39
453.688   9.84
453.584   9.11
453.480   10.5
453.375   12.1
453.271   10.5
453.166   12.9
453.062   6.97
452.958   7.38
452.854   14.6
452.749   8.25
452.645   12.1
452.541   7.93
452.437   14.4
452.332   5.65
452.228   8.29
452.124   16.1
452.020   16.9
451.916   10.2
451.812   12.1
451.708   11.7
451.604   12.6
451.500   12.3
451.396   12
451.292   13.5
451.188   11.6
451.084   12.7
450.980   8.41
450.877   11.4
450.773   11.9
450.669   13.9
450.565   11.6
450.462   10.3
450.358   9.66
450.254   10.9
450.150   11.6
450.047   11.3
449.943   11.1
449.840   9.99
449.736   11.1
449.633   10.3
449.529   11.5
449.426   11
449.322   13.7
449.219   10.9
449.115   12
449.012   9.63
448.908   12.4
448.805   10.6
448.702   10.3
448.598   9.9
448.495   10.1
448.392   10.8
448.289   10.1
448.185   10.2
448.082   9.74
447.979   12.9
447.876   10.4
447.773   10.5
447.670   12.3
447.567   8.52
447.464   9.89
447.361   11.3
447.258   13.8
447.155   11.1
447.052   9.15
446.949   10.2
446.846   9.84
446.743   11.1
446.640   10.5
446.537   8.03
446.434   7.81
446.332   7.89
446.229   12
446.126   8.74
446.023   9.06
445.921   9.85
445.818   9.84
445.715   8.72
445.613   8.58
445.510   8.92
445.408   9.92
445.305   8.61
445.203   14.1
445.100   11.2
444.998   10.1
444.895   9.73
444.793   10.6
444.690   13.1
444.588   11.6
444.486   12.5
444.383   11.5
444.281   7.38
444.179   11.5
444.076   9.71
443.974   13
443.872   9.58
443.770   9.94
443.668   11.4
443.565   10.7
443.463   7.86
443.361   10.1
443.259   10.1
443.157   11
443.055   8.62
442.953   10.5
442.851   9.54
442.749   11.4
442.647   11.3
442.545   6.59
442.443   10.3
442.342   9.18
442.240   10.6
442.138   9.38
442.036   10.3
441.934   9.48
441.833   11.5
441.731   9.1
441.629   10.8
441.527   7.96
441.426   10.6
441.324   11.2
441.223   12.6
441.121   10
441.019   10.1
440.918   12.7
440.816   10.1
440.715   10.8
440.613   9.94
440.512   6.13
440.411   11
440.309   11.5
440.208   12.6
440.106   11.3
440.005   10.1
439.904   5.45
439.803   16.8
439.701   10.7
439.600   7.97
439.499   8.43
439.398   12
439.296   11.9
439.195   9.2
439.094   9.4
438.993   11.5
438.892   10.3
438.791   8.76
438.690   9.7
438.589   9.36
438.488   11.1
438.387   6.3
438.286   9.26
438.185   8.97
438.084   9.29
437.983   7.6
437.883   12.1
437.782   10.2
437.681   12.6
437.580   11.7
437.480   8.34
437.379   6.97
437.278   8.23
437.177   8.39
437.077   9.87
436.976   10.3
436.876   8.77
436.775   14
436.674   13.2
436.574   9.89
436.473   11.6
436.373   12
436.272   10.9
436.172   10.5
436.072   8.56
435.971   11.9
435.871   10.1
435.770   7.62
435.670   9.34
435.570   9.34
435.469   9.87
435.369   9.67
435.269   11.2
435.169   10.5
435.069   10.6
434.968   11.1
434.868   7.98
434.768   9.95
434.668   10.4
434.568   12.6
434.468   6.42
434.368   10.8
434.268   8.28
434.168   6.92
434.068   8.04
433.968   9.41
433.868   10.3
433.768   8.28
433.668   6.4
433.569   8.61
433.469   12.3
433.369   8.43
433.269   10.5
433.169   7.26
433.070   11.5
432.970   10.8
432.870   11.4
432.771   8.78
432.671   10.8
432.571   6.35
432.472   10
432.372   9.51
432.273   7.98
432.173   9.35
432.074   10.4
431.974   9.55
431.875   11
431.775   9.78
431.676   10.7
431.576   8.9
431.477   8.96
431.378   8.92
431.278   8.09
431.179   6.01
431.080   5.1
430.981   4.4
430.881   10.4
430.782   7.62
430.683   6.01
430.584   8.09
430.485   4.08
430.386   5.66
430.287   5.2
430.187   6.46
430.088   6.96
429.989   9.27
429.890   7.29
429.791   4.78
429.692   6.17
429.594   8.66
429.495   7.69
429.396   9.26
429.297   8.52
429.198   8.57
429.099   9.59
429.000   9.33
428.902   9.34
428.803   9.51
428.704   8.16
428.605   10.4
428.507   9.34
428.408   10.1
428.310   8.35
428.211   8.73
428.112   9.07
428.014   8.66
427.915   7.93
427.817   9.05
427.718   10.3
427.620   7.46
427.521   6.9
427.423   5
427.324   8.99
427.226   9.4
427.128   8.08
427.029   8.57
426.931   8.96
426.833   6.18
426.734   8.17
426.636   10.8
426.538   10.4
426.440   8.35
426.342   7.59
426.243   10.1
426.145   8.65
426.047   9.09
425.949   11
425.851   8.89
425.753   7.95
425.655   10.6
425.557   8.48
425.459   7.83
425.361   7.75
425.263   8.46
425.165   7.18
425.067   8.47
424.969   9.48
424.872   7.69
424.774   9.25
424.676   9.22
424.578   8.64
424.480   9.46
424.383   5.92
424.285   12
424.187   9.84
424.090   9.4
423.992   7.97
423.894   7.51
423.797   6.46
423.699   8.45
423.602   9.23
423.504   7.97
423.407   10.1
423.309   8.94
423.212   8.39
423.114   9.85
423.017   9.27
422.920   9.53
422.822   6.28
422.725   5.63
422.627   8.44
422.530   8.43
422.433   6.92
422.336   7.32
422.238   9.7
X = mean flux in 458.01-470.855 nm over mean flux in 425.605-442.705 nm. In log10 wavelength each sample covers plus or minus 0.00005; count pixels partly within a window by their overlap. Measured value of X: 1.23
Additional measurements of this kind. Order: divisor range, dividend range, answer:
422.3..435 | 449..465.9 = 1.32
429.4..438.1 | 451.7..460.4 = 1.22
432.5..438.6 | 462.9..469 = 1.19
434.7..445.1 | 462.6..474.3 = 1.13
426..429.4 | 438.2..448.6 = 1.17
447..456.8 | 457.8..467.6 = 1.05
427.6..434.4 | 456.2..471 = 1.34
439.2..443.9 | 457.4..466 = 1.13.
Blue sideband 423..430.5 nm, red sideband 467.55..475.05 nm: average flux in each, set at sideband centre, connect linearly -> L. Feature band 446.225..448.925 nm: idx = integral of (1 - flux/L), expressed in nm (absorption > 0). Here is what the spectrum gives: -0.14 nm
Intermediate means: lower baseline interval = 8.47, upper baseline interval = 11.4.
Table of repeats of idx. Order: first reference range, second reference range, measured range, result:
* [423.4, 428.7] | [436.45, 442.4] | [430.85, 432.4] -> 0.11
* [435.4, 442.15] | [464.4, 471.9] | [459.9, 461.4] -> -0.08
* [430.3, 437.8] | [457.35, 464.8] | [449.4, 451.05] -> -0.06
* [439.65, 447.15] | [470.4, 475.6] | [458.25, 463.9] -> -0.19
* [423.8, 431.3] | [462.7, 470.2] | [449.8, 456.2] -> -0.46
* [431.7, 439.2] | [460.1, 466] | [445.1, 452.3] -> -0.10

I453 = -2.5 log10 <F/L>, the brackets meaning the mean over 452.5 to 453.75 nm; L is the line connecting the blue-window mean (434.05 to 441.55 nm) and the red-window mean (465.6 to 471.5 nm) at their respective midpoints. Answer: 0.05 mag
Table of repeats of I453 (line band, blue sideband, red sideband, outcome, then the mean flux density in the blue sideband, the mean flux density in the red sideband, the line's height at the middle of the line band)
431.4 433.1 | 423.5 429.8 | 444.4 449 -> -0.07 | 8.63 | 10.4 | 9.12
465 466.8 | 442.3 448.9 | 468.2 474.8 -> -0.03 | 10.3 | 11.4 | 11.2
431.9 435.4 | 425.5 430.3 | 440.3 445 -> -0.03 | 8.52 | 10.3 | 9.21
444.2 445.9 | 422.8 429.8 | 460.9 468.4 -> -0.03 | 8.67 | 11.6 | 10.1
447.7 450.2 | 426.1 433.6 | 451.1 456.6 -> -0.04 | 8.52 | 11.1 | 10.6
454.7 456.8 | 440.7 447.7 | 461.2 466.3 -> 0.02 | 10.2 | 11.7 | 11.1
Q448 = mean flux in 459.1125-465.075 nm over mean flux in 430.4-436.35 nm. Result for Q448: 1.27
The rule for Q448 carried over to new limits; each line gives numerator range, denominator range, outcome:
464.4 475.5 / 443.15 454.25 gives 1.08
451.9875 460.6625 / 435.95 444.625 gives 1.09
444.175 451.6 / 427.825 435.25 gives 1.23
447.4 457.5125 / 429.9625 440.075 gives 1.18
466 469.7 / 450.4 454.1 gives 1.02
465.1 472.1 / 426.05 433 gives 1.34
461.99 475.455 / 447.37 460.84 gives 1.04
